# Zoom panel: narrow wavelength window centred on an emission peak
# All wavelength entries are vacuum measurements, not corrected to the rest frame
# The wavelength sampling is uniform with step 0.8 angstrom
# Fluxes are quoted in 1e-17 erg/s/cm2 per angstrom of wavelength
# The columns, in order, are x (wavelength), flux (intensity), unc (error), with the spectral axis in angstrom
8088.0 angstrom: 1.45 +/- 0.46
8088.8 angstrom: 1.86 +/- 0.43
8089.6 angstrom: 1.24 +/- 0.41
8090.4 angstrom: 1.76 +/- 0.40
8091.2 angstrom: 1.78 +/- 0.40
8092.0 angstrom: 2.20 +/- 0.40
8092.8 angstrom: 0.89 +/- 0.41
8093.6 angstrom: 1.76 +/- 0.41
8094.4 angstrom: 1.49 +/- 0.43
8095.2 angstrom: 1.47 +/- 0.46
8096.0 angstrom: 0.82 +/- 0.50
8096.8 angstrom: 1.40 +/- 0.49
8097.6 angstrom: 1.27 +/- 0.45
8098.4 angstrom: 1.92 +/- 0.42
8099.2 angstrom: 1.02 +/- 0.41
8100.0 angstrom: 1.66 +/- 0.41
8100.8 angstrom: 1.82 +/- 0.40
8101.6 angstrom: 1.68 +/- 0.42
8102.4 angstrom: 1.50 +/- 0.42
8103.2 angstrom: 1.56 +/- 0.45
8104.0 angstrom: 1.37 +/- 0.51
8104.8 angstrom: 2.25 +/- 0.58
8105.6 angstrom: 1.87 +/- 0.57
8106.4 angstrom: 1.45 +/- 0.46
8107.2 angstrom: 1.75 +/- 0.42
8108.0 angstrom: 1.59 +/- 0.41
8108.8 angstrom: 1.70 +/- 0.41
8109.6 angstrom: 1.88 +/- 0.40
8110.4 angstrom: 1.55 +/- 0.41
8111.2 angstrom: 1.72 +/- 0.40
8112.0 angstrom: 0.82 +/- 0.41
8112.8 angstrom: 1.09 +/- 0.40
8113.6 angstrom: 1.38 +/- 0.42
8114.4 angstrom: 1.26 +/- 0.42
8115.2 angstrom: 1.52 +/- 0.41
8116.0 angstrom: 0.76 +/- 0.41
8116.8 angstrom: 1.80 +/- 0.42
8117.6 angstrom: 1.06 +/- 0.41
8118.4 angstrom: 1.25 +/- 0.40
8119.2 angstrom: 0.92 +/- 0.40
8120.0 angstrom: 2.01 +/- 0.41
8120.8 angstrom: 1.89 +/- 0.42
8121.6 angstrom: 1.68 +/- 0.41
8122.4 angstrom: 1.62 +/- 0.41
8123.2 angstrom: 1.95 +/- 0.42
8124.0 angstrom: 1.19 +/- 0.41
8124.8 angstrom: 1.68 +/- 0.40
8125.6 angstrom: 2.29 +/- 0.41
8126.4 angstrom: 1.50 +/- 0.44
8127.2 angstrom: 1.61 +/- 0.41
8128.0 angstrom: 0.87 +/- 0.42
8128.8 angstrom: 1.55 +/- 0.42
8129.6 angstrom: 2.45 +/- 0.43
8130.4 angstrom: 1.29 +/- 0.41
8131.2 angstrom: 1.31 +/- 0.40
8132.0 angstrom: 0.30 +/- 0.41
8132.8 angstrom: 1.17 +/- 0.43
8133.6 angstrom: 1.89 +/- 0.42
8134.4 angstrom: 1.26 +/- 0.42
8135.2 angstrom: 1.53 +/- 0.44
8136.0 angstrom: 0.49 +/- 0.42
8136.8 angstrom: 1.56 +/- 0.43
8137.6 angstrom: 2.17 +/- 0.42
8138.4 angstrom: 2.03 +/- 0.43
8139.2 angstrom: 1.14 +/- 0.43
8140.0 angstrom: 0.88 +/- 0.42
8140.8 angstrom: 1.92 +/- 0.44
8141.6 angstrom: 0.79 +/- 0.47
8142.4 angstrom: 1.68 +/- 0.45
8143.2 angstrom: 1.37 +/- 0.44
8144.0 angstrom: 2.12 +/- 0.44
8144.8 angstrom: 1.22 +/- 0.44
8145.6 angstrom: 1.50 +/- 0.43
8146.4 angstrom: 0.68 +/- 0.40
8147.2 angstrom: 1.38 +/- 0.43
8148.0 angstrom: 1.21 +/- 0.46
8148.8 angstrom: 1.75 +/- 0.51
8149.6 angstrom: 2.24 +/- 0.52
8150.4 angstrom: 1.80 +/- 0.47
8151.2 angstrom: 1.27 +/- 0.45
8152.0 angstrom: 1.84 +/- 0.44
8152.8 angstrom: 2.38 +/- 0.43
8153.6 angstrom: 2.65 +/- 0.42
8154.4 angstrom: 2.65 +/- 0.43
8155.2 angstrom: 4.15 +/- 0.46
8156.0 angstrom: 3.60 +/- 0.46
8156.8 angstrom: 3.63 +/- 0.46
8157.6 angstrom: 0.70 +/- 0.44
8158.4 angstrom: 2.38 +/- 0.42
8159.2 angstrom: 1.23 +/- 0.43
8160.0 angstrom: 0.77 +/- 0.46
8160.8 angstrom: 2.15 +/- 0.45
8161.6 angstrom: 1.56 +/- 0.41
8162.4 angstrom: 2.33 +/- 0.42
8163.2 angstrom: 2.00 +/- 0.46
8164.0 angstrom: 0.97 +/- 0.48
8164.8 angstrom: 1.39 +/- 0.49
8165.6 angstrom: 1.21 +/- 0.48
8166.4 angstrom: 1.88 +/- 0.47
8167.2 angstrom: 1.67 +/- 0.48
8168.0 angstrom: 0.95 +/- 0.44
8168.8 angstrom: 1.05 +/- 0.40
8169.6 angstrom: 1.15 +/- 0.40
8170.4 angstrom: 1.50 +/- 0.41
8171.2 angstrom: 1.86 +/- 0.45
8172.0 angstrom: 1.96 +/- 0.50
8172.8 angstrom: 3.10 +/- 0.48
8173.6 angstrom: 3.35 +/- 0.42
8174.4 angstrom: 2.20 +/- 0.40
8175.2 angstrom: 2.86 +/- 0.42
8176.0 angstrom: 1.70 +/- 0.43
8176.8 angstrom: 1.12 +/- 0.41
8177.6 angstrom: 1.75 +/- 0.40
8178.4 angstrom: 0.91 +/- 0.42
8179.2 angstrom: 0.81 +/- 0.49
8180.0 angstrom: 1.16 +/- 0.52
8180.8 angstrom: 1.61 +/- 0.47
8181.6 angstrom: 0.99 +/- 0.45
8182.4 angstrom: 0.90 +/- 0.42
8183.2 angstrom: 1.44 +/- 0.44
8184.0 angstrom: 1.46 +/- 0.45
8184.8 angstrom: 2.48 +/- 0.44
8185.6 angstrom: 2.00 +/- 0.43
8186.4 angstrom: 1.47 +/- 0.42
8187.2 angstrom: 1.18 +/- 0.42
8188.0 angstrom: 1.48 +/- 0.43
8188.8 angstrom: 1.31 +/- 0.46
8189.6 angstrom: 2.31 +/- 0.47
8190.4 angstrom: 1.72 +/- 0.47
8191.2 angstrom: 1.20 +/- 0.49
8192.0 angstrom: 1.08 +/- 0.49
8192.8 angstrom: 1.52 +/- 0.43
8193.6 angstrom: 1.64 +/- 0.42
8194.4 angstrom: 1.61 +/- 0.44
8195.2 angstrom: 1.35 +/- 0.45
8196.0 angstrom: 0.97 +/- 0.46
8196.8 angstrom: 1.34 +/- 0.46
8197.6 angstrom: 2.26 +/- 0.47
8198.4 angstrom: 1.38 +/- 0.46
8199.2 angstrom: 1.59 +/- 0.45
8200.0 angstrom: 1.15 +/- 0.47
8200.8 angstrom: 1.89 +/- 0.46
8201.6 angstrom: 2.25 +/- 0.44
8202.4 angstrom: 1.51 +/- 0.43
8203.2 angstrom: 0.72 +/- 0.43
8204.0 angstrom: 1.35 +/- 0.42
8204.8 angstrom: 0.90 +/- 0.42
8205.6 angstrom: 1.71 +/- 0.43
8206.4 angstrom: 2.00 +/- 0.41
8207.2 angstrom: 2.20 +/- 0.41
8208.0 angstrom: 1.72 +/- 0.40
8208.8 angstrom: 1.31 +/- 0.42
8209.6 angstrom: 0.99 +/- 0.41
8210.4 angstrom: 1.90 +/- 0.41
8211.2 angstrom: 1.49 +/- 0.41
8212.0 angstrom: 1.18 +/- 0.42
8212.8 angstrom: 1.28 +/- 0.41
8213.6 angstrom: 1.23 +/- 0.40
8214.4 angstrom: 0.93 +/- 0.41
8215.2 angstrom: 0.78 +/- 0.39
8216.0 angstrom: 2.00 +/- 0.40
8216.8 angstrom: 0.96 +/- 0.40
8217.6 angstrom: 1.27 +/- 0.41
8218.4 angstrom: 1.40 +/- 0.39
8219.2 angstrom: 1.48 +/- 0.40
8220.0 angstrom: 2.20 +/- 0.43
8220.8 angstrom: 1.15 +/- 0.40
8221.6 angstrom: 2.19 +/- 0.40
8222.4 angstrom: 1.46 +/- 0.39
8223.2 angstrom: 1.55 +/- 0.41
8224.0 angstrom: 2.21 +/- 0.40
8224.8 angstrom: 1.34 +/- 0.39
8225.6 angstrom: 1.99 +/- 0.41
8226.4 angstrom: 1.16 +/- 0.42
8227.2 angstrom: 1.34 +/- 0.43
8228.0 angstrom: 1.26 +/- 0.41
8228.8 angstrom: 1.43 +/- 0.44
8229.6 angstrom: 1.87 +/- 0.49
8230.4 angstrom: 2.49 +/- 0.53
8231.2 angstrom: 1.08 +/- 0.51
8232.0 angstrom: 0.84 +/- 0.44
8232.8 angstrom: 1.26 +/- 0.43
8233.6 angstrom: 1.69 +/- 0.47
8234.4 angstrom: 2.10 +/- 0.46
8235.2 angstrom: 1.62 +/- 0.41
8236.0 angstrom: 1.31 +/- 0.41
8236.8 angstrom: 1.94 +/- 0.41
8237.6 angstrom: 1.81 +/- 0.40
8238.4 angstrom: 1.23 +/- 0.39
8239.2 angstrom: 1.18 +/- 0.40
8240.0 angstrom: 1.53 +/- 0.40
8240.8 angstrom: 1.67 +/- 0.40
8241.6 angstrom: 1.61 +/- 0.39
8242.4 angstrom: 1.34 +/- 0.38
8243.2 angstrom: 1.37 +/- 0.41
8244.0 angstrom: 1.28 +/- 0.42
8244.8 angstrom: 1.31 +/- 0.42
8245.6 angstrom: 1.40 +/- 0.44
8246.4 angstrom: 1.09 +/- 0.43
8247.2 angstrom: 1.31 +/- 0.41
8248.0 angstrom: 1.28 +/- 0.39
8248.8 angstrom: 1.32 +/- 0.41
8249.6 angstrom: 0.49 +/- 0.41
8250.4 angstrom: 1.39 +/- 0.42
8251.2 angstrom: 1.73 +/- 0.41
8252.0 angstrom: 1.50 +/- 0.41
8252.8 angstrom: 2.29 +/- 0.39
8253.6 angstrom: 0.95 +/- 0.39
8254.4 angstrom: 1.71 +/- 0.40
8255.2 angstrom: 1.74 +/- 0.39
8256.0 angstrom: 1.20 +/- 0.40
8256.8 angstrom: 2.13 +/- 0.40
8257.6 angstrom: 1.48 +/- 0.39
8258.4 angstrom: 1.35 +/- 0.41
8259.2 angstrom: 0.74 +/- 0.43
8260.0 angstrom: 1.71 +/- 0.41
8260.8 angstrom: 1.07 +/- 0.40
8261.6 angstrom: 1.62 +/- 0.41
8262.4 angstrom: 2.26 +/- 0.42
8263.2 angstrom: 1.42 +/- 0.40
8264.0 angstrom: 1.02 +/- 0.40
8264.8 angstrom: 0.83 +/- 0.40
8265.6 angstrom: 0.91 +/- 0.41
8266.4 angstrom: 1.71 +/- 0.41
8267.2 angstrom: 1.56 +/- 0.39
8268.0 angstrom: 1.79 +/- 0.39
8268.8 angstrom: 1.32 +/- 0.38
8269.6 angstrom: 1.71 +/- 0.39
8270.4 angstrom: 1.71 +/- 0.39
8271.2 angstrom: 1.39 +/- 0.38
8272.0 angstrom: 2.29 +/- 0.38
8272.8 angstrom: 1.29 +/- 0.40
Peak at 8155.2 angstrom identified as [S II]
